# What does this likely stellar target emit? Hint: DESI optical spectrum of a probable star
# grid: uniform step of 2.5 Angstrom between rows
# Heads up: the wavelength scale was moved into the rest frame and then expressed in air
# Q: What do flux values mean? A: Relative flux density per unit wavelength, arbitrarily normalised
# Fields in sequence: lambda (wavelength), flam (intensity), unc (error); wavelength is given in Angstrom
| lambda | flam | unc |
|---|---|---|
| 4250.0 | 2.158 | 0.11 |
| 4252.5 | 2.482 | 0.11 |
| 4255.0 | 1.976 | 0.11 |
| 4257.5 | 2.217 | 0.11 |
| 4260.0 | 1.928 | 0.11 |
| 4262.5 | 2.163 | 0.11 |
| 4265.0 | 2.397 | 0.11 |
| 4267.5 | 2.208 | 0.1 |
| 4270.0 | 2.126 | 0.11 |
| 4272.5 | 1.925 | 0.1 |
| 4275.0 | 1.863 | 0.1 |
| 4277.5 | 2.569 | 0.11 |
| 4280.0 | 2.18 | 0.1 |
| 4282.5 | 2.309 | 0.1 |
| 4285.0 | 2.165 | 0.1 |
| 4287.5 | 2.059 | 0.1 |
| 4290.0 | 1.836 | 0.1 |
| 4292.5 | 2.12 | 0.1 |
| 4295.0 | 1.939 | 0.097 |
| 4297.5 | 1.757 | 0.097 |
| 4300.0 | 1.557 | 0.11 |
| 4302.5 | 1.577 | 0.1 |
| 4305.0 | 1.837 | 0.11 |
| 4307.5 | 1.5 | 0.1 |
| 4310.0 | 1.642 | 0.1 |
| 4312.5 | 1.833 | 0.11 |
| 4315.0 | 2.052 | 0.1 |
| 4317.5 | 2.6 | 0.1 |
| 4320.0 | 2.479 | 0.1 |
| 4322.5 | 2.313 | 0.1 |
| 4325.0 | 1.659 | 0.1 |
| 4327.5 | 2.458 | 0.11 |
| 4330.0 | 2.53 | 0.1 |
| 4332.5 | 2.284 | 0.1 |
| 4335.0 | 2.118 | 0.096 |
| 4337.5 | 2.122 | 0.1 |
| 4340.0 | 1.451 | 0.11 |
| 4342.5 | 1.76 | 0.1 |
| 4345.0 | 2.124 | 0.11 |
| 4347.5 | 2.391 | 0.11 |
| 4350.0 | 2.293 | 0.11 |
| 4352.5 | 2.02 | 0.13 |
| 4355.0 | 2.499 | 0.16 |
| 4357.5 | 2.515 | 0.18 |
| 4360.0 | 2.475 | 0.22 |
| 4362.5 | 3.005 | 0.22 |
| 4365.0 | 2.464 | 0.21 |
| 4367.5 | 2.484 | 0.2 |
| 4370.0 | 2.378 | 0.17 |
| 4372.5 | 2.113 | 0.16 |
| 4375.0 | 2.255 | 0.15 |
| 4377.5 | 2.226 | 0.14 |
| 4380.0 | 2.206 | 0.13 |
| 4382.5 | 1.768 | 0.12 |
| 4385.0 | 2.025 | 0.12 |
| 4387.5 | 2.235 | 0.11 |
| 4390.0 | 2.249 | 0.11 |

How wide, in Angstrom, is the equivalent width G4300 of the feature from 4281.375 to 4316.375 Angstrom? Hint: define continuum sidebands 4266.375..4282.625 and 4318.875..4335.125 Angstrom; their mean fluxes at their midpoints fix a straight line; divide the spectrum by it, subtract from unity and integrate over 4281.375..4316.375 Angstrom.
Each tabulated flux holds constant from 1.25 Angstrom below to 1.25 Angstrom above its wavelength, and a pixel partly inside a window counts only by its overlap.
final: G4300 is 5.4 Angstrom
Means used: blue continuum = 2.16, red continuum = 2.27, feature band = 1.87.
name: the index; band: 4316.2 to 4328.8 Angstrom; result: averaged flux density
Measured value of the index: 2.3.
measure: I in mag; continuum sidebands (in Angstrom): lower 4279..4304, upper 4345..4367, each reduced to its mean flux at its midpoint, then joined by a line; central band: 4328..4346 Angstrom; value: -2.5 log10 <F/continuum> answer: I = 0.11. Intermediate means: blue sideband 1.95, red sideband 2.44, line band 2.07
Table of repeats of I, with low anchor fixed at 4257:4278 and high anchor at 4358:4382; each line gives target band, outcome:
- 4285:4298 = 0.12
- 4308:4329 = 0.07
